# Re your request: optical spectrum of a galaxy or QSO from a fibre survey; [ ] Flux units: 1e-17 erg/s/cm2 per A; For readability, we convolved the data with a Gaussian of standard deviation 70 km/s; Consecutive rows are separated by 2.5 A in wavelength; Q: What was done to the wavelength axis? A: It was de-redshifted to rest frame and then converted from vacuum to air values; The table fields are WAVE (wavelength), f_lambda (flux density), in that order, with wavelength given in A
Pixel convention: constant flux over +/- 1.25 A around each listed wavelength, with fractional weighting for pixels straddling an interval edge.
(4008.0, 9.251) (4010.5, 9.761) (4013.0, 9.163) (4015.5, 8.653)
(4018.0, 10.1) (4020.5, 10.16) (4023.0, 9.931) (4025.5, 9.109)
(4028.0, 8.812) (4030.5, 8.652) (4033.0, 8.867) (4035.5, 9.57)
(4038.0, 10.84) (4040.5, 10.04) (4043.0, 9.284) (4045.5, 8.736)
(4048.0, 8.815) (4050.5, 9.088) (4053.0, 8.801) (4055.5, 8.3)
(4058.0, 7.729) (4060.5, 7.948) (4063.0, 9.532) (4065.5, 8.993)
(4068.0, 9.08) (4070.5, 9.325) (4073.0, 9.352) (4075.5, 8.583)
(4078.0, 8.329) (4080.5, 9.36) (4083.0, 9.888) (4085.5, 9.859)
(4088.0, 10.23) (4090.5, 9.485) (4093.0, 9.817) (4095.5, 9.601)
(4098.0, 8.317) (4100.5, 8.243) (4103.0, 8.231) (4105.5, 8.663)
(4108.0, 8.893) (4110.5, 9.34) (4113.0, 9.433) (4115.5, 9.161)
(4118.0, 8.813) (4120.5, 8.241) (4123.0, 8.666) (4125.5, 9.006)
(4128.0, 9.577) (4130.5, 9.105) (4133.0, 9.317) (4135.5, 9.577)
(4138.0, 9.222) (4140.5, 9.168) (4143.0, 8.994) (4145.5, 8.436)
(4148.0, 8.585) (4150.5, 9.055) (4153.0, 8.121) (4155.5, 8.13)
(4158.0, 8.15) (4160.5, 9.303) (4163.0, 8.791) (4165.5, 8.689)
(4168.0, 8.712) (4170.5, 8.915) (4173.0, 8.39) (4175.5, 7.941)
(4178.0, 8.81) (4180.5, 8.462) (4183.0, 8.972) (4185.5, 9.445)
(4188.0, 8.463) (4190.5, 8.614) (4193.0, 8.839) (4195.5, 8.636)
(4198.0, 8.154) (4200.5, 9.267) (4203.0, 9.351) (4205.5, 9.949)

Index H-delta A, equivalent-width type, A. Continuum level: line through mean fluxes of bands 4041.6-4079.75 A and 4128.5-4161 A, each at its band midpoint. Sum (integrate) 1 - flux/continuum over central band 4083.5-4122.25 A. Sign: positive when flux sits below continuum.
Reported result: -1.2 A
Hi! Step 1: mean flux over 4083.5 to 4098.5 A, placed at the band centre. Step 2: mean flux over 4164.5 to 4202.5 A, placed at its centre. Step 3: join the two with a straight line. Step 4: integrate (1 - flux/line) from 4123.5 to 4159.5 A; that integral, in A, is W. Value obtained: 0.9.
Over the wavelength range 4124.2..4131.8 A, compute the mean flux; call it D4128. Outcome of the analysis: 9.23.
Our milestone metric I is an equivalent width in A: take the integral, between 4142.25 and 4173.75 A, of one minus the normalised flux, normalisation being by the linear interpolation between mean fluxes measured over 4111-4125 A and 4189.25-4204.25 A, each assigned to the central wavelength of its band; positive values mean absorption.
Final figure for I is 0.8 A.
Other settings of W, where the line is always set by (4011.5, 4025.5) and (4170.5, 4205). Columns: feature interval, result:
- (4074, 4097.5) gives -0.5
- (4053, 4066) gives 1.2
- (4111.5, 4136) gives -0.1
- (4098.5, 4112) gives 0.7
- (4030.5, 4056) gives 0.6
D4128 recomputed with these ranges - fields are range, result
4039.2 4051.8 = 9.2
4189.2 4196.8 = 8.69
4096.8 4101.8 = 8.28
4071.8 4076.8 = 8.96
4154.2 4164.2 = 8.59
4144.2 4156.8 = 8.47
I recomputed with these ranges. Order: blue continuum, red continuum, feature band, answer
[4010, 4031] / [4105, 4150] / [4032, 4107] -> 1.0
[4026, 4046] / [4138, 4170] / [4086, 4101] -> -0.5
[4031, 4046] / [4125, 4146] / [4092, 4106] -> 0.8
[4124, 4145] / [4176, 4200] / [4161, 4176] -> 0.4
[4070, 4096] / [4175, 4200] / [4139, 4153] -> 0.3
